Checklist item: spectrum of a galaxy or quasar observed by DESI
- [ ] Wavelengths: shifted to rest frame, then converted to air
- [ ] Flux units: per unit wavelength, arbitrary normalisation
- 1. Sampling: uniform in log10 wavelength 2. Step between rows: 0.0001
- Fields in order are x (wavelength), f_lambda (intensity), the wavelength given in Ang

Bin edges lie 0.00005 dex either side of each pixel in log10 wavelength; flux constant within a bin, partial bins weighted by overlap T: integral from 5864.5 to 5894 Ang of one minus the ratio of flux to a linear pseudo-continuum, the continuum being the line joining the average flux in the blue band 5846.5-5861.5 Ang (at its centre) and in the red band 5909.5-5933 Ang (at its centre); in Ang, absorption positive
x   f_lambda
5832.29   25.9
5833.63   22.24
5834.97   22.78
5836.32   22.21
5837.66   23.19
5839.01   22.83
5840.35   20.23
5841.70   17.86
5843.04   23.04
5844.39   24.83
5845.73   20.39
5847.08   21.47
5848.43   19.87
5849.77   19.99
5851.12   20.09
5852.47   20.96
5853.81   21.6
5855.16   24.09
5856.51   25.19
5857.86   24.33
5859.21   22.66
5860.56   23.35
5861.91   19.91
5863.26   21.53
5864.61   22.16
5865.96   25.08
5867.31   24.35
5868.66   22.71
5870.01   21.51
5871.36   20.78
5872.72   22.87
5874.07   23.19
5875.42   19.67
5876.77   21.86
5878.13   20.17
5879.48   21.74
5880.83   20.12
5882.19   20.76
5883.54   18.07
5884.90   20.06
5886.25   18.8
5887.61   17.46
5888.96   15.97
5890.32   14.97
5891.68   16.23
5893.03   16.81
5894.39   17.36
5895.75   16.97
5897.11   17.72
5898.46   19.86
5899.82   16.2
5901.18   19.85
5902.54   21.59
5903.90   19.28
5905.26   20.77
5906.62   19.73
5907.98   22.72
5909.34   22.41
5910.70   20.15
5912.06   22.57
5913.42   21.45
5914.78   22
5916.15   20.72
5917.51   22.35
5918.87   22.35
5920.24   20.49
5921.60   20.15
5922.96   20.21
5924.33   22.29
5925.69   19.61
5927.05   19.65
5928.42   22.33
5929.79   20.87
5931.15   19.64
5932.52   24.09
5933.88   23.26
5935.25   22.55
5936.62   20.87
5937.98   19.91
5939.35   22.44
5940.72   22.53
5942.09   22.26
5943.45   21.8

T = 2.2 Ang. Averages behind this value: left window 22.1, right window 21.2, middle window 20.2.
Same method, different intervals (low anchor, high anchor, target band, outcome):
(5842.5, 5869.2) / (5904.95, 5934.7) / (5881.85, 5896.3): 2.9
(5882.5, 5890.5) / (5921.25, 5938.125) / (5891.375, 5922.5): -0.9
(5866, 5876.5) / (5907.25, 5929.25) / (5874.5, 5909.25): 4.5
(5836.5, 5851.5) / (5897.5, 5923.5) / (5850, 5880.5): -1.5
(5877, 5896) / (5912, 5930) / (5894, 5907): 0.4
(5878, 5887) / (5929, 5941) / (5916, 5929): 0.2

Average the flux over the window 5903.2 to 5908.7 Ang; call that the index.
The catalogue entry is 20.6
